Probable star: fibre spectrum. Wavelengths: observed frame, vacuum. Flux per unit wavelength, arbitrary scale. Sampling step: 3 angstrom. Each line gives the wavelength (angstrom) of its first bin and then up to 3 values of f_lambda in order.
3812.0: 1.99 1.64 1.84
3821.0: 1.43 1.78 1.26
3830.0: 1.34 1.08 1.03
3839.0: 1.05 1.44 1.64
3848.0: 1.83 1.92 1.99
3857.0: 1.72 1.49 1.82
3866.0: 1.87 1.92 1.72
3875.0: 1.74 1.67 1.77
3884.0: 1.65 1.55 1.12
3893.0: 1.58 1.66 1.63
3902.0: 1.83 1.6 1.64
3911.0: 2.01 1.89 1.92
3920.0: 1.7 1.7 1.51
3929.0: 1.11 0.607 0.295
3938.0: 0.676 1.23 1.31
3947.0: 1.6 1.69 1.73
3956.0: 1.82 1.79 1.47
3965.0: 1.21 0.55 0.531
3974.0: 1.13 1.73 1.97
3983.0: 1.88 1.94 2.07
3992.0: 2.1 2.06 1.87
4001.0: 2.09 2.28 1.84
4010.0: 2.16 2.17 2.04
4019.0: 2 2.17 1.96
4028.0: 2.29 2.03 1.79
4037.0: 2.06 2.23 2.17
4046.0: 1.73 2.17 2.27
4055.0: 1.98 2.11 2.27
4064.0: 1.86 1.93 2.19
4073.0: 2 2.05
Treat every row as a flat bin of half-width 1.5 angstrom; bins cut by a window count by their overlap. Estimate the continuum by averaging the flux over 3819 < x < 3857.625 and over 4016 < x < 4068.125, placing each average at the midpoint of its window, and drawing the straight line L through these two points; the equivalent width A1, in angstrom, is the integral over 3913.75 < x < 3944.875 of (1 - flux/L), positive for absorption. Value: 8.9 angstrom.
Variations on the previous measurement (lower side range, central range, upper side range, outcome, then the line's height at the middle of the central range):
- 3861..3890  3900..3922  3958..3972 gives -4.9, 1.47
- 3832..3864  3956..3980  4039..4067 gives 7.4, 1.86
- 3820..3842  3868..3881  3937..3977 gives -4.6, 1.3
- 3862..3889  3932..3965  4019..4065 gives 9.9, 1.88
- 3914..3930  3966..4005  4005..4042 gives 4.5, 1.9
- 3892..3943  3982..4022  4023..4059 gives -3.8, 1.87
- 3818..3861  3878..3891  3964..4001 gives -0.1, 1.54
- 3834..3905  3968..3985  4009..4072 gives 4.7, 1.91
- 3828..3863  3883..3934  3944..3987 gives -1.9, 1.5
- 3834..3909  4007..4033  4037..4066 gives -1.0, 2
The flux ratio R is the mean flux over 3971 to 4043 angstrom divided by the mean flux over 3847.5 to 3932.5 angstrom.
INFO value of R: 1.2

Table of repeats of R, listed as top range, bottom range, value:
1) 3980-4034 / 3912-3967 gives 1.46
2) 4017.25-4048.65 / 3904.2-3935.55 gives 1.38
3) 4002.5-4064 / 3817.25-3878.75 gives 1.30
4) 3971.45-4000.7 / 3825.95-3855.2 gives 1.25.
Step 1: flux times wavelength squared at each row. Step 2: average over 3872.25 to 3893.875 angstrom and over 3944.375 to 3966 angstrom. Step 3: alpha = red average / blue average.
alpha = 1.05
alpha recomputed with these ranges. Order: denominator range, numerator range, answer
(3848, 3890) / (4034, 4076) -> 1.31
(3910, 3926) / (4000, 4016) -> 1.22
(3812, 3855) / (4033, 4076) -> 1.50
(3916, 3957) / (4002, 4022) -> 1.62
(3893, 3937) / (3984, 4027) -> 1.44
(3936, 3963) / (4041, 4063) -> 1.51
